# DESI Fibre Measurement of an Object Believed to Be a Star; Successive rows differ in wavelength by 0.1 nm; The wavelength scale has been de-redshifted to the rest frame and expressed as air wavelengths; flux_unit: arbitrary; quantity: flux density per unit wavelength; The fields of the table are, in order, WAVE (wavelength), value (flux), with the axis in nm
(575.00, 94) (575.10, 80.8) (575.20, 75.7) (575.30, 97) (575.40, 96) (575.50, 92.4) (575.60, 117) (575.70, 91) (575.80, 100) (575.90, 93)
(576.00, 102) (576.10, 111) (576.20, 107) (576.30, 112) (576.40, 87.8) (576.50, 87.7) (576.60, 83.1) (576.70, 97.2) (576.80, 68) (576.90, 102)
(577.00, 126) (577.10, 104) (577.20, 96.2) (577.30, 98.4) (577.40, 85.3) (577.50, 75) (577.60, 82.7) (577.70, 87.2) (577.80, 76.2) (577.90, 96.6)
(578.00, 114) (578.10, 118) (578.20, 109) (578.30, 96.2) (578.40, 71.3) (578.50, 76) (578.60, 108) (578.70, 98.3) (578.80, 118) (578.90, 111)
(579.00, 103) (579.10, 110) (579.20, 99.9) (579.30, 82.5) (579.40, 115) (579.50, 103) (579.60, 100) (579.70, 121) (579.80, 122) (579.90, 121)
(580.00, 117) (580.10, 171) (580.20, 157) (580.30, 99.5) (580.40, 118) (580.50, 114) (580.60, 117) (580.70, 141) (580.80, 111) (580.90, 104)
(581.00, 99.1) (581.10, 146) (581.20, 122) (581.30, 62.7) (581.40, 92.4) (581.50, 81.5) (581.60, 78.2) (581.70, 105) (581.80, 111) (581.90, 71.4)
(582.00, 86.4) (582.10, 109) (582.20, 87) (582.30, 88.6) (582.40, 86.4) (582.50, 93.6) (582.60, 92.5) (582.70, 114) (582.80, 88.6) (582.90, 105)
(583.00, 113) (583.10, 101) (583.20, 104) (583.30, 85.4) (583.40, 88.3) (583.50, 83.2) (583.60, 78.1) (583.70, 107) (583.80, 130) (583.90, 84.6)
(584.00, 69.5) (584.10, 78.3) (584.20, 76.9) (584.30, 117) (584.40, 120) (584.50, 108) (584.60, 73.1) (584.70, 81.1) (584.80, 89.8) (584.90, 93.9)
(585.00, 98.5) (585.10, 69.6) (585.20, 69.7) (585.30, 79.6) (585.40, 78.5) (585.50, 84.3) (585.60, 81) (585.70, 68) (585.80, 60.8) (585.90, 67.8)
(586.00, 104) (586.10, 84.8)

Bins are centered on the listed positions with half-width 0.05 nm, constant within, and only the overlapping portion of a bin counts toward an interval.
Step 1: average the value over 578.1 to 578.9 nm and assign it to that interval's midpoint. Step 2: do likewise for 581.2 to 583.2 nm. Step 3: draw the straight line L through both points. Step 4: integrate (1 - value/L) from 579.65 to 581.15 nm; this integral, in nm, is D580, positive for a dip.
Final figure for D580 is -0.43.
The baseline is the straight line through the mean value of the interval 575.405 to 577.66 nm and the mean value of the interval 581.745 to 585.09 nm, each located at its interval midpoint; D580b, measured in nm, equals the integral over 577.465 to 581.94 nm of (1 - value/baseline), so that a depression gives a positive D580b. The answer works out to -0.48 nm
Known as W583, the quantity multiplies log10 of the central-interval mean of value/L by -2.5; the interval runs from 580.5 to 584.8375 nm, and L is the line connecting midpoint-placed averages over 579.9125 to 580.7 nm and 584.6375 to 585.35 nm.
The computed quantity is 0.08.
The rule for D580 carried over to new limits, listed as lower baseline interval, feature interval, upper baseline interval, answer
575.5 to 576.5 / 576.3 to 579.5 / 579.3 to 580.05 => 0.305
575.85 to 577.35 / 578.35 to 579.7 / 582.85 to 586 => -0.072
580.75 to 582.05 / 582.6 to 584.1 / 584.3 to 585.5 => -0.051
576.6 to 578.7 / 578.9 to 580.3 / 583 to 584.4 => -0.328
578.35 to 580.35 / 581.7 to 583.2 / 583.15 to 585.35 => 0.011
